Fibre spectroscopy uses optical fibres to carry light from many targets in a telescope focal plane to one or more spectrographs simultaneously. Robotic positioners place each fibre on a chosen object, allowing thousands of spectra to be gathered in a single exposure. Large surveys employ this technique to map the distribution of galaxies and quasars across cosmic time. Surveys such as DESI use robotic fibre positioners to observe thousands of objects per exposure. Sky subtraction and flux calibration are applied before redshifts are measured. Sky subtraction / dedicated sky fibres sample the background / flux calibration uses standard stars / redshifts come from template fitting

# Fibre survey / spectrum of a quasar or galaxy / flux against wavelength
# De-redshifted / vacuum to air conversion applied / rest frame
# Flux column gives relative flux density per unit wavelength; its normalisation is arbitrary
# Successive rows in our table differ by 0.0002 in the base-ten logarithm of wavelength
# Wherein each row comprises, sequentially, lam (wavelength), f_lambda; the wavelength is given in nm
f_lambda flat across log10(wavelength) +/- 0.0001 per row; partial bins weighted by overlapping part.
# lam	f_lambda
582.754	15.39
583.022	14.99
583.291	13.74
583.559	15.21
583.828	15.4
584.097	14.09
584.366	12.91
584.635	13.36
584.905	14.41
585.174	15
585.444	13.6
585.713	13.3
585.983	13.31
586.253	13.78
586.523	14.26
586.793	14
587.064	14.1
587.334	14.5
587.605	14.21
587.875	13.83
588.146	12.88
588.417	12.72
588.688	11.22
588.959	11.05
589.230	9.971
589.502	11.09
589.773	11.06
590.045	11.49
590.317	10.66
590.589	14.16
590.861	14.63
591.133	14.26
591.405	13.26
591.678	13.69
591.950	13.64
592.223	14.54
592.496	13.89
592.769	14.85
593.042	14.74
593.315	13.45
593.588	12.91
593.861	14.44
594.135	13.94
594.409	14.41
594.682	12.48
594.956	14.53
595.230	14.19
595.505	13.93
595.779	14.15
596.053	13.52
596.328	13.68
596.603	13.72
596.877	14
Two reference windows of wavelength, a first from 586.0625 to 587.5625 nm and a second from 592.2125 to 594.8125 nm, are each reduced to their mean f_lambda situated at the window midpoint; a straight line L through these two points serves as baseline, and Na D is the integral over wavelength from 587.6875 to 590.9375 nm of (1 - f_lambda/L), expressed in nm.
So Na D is 0.460 nm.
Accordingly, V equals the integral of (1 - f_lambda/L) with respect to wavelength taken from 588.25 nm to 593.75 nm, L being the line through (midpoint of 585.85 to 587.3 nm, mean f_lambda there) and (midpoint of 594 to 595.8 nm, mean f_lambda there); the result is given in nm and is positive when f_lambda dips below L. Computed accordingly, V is 0.42 nm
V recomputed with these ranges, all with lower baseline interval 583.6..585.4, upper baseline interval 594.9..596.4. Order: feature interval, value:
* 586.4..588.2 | 0.018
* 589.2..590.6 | 0.281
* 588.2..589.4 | 0.236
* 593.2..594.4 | 0.022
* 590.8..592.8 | 0.004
